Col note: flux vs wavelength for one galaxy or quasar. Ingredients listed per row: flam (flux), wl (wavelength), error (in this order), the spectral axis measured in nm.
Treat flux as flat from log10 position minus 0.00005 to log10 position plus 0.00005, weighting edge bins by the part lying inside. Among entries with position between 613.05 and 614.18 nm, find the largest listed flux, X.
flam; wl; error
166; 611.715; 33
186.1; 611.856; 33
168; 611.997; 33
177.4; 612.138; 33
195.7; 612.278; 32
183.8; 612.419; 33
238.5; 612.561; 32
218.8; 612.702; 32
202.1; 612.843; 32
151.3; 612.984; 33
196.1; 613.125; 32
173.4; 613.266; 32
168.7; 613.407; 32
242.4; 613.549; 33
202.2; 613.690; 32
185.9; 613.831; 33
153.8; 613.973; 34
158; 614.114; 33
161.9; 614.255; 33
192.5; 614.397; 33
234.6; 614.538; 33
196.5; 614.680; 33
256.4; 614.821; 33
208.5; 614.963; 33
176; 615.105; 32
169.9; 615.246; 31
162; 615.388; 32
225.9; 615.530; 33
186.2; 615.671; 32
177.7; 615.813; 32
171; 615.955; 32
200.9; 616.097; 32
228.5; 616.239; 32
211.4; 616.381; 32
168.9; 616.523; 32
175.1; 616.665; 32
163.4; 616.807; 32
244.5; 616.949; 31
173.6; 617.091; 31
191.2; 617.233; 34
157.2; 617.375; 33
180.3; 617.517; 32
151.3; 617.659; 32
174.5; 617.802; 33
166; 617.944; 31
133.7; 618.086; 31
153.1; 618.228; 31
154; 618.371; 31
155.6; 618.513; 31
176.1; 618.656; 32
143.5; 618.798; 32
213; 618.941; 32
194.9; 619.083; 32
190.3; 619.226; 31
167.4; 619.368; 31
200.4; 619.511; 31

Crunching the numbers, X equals 242.4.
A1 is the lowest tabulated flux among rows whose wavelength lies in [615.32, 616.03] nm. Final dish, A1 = 162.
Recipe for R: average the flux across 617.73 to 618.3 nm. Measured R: 157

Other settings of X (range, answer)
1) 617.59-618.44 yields 174.5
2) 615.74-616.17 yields 200.9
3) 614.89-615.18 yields 208.5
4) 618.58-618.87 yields 176.1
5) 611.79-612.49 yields 195.7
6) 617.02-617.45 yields 191.2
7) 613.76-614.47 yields 192.5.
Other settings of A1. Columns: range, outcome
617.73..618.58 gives 133.7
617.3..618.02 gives 151.3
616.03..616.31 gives 200.9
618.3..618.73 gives 154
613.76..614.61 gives 153.8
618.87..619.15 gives 194.9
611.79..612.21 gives 168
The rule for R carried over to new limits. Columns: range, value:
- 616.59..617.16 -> 189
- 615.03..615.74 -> 184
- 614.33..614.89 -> 220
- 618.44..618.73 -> 166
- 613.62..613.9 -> 194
